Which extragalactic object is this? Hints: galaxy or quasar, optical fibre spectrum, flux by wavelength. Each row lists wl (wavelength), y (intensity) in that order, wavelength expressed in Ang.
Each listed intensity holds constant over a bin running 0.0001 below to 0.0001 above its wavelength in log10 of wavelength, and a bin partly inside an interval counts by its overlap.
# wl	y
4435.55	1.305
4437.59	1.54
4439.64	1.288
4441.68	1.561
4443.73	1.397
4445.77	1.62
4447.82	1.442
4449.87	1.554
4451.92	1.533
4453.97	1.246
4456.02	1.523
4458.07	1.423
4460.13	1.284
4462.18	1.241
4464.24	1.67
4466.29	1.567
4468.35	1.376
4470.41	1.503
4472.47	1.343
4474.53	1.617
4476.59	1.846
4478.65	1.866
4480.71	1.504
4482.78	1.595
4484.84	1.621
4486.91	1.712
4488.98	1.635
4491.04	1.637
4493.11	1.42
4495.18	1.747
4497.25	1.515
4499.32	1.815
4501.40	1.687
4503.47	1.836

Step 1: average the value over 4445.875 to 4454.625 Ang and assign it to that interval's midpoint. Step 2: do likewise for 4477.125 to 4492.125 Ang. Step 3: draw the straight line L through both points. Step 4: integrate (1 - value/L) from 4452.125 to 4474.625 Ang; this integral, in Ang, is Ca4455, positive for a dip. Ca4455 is 1.61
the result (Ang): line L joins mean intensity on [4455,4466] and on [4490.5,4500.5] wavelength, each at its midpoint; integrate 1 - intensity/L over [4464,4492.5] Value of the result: -1.3 Ang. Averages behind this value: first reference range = 1.44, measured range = 1.6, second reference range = 1.63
